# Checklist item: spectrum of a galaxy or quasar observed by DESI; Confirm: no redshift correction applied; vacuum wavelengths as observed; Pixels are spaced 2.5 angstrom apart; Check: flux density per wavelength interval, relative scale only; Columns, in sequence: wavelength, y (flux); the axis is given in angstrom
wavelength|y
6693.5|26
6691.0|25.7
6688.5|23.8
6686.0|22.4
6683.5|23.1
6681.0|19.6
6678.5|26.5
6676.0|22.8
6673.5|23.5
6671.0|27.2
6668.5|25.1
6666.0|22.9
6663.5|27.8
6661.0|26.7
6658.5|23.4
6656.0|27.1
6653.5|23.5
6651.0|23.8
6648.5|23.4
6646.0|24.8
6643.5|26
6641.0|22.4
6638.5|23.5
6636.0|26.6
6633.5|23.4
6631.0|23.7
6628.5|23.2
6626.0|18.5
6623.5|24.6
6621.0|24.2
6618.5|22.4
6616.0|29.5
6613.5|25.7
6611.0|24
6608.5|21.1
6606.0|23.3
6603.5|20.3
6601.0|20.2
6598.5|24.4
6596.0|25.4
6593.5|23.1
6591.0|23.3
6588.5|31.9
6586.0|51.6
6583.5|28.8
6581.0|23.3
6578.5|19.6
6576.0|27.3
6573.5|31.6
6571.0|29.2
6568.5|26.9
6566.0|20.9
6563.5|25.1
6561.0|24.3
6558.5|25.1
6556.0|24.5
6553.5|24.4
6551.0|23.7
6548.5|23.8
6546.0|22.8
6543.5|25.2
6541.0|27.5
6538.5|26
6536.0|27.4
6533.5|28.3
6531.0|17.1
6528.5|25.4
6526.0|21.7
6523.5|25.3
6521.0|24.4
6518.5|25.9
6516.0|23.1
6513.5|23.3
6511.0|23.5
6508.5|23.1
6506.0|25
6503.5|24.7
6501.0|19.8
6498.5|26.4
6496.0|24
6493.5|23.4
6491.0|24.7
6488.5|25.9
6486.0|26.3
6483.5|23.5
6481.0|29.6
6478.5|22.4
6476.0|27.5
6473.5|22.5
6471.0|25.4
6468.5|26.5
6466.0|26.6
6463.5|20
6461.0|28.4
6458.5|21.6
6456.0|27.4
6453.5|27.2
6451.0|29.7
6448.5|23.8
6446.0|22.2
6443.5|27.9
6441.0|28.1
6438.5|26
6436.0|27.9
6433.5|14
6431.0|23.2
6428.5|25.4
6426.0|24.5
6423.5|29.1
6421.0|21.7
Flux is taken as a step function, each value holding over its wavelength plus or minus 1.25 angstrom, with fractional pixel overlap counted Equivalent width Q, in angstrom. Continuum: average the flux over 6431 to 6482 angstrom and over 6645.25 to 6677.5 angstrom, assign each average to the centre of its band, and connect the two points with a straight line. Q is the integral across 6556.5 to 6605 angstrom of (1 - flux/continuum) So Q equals -2.8 angstrom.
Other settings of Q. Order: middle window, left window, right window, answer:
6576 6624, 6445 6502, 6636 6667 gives -1.7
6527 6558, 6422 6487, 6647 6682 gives 0.4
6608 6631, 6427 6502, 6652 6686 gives 0.8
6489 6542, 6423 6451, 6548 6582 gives 1.4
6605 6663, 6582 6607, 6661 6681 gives 4.1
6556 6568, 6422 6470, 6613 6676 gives 0.3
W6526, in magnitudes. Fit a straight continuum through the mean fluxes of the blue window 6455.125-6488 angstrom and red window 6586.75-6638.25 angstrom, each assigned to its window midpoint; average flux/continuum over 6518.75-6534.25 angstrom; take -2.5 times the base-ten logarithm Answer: 0.05 mag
